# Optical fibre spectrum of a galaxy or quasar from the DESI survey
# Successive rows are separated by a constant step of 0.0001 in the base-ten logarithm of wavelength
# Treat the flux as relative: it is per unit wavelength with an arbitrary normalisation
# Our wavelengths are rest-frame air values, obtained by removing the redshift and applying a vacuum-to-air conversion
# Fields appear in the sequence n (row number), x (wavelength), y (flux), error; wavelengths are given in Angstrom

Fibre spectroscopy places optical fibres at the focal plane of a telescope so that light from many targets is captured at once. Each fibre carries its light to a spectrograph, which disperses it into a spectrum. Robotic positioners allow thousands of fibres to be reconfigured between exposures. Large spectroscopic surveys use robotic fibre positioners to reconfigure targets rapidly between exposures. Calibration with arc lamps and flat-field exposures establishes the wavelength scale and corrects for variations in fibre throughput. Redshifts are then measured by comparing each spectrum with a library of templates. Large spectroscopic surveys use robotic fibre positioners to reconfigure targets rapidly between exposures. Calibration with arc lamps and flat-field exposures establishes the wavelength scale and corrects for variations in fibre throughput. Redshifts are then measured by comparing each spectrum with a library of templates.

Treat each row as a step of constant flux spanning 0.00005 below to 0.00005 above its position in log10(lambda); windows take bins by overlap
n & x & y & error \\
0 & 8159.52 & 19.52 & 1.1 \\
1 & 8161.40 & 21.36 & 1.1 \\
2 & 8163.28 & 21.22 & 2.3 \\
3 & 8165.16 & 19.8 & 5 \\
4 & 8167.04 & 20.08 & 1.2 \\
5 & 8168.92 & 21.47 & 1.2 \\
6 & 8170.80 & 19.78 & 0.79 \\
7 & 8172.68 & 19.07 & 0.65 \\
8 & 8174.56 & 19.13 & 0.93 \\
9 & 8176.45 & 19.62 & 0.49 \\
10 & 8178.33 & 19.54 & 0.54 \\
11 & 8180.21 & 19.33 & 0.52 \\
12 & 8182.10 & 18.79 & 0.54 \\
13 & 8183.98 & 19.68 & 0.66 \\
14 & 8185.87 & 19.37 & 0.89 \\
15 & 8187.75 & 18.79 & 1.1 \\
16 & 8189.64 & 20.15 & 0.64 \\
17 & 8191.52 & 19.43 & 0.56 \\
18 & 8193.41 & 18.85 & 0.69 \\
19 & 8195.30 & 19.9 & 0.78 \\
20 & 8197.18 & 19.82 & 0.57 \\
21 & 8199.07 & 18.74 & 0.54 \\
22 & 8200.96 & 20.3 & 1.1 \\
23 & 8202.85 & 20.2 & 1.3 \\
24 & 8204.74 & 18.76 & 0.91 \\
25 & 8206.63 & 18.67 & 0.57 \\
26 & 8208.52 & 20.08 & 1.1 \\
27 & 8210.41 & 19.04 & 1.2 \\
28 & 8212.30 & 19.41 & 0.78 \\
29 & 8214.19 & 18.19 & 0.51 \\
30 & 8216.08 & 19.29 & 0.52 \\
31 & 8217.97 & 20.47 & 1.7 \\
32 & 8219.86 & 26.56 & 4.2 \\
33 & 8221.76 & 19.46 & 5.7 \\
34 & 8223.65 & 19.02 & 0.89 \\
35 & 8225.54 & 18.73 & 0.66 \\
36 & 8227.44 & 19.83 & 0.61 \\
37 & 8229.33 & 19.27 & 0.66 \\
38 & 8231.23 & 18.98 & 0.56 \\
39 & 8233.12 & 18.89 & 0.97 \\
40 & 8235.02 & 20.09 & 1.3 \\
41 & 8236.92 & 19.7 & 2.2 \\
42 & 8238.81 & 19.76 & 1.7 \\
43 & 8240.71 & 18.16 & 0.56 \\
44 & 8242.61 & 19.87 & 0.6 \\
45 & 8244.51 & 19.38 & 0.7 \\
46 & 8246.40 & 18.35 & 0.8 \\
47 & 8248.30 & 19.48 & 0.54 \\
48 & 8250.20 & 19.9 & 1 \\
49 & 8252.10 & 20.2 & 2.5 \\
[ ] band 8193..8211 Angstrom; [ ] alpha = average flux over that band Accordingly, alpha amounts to 19.5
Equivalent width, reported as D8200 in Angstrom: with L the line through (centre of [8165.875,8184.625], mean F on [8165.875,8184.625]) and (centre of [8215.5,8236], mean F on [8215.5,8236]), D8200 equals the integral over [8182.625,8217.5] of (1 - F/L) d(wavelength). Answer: 0.8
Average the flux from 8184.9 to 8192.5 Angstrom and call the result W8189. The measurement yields 19.4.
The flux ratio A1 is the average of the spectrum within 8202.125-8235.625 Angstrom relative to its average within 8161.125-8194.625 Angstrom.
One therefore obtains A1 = 1.00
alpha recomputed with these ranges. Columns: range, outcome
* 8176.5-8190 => 19.4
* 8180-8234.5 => 19.6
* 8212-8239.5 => 19.9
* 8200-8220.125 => 19.9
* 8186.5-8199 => 19.4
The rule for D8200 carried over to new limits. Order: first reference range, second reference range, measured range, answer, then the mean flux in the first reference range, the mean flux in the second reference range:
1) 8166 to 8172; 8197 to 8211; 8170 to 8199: 0.8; 20.4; 19.4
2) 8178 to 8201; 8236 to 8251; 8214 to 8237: -0.7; 19.4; 19.3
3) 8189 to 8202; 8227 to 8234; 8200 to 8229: -0.7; 19.6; 19.2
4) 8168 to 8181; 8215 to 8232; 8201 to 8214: 0.4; 19.7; 20.2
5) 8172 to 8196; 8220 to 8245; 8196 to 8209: 0.0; 19.3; 19.5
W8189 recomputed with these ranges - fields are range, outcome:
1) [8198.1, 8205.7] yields 19.5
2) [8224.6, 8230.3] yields 19.3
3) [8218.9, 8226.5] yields 20.9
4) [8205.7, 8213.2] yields 19.3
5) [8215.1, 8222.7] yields 21.4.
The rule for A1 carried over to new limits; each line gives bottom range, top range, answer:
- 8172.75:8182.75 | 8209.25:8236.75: 1.03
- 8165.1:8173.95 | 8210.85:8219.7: 1.00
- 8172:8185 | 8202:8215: 0.99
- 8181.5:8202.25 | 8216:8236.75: 1.03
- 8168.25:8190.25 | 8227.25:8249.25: 0.99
